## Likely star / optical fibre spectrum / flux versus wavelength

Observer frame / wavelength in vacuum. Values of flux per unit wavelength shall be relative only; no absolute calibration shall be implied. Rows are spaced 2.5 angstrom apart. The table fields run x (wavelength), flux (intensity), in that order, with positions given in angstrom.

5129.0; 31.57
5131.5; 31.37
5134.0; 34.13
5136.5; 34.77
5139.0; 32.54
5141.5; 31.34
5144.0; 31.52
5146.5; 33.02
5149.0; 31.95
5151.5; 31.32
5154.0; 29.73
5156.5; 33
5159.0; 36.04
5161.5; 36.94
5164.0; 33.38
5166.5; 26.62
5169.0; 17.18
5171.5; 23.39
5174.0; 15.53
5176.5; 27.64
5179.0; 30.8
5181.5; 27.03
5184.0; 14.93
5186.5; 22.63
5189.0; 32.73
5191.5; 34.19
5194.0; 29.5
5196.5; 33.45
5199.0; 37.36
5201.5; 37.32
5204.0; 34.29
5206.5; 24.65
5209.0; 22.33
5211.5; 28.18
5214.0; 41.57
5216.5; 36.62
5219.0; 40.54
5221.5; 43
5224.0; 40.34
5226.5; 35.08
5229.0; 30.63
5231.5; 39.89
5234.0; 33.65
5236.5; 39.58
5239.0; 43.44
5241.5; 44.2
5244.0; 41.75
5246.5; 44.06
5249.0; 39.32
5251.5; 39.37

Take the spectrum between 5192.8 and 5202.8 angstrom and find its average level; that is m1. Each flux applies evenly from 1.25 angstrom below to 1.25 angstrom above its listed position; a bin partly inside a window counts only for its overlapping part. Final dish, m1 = 34.4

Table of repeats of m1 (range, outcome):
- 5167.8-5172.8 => 20.3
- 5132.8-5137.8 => 34.4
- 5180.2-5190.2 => 24.3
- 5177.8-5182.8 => 28.8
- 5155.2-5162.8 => 35.3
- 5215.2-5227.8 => 39.1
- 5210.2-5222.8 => 37.9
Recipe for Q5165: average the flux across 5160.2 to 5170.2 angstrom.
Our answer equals 28.6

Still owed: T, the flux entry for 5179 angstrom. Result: 30.8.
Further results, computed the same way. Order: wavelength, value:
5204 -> 34.29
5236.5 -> 39.58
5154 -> 29.73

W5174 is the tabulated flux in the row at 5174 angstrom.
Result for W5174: 15.53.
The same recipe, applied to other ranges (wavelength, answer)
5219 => 40.54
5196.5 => 33.45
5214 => 41.57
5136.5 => 34.77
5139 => 32.54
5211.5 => 28.18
